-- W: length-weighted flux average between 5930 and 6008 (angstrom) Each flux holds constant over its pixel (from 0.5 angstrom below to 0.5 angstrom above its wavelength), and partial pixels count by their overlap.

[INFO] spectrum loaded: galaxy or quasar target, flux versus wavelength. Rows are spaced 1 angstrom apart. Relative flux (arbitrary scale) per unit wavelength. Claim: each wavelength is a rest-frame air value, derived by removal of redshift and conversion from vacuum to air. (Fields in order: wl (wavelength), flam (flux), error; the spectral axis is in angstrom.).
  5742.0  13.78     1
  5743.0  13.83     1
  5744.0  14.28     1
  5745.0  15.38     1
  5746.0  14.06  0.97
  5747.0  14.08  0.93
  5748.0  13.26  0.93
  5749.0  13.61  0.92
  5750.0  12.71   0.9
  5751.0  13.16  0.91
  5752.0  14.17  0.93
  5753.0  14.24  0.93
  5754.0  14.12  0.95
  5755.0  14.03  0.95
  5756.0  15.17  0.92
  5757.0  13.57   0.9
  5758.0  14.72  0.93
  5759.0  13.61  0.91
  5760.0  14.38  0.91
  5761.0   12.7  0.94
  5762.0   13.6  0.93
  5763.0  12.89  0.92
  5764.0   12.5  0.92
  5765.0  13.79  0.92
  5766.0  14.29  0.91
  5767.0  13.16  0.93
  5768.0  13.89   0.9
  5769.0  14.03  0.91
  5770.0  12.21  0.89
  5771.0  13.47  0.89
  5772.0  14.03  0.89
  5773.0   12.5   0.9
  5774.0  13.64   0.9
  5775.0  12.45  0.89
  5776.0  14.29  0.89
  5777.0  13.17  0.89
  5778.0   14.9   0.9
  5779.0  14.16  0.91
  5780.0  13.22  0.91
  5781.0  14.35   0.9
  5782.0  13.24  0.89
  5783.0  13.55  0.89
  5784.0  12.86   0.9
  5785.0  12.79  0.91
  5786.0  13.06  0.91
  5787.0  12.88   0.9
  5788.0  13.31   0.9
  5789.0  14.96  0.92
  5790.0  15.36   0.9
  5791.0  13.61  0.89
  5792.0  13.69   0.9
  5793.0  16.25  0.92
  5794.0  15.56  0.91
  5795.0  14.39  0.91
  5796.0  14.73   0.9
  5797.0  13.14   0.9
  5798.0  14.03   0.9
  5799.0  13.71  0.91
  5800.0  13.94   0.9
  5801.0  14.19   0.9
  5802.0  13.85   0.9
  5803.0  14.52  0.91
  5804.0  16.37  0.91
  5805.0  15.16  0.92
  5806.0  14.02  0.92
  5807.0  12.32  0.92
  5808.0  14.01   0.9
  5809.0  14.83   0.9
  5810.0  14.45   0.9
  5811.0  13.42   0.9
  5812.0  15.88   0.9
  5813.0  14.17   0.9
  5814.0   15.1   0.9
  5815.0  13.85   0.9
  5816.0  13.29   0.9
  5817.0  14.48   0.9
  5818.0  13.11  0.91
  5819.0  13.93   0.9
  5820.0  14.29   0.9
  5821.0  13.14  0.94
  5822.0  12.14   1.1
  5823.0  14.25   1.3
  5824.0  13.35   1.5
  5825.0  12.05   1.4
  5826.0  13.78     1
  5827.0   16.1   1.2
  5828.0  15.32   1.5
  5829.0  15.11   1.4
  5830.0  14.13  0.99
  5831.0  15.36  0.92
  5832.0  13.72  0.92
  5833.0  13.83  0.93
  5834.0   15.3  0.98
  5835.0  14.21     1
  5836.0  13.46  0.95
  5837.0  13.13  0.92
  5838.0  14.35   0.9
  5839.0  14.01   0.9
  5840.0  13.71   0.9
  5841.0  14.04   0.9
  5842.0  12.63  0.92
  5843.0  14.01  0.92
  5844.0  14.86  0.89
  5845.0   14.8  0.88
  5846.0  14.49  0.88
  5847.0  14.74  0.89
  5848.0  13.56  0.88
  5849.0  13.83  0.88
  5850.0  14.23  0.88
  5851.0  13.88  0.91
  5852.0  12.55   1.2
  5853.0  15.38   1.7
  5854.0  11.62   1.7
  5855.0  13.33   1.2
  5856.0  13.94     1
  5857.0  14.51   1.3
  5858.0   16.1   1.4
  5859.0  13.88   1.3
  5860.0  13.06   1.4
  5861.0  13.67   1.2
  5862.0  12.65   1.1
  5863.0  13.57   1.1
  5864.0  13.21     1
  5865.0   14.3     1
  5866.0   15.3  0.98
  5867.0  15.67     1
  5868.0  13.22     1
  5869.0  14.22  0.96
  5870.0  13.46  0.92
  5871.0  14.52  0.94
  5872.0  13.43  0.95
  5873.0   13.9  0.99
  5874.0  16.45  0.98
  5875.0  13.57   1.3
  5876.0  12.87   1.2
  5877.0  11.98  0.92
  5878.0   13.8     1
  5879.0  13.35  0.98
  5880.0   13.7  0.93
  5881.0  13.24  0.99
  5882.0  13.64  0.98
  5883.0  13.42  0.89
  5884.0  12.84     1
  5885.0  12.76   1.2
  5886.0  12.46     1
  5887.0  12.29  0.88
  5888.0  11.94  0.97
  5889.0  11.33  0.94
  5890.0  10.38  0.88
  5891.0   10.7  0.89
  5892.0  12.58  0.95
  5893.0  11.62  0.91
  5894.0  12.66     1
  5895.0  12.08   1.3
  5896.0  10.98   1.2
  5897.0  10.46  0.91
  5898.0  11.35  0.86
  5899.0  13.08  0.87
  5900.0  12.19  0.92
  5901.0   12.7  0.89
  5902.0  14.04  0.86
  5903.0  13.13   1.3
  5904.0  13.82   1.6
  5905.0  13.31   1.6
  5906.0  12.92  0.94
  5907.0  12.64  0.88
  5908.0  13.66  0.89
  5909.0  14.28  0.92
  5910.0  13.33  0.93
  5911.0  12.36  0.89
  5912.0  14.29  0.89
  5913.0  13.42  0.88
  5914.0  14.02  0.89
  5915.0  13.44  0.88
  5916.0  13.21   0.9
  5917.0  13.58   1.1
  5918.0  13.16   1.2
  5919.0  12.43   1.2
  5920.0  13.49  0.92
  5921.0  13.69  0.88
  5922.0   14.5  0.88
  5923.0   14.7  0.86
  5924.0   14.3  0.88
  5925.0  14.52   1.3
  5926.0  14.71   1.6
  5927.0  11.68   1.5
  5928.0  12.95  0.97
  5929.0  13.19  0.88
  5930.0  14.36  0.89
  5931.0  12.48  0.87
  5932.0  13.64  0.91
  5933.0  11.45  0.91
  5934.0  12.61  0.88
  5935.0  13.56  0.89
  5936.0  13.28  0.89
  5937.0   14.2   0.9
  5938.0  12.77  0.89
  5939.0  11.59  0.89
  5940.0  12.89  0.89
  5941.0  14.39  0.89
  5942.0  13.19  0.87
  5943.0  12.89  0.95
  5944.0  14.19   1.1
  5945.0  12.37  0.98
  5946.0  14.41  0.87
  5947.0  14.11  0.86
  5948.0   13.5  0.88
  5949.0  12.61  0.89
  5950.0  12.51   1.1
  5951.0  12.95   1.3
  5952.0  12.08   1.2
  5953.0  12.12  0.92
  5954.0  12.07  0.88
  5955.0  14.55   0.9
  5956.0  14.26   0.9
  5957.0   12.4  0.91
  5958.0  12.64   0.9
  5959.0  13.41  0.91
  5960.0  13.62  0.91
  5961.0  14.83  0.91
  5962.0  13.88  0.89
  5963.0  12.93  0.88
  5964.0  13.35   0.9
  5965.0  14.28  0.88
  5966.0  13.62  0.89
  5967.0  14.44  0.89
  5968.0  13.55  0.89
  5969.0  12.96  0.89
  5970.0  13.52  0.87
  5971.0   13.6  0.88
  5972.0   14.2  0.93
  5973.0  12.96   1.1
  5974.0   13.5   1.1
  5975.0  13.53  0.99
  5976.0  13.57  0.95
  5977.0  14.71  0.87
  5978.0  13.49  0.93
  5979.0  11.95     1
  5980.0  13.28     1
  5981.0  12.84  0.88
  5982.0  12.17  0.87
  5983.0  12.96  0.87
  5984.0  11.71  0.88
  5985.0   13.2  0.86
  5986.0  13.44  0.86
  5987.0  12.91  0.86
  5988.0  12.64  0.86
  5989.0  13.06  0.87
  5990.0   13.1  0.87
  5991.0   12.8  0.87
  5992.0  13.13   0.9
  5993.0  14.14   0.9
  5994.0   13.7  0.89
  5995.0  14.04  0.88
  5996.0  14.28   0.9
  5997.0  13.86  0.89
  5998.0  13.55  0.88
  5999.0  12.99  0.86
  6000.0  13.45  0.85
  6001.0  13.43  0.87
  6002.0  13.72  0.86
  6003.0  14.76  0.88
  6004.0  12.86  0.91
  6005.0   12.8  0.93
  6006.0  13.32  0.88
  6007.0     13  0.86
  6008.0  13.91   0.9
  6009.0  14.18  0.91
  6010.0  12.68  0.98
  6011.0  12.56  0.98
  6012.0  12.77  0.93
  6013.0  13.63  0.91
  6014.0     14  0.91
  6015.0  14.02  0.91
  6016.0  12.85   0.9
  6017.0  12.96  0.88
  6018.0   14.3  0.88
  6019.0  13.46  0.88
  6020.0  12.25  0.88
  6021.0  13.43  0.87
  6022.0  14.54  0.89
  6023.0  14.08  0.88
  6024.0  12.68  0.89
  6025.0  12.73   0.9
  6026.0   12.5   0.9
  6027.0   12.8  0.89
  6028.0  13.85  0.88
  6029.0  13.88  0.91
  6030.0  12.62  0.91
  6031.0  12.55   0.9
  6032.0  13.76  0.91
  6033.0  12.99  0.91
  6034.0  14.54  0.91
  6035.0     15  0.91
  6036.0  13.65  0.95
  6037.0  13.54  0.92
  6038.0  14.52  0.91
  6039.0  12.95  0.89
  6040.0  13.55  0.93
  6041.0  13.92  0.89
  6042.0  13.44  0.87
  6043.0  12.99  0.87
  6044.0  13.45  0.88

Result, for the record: 13.3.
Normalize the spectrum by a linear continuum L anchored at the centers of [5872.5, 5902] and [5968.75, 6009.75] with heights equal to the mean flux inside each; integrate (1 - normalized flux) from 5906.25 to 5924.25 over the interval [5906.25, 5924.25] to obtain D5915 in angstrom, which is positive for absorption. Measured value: -1.1 angstrom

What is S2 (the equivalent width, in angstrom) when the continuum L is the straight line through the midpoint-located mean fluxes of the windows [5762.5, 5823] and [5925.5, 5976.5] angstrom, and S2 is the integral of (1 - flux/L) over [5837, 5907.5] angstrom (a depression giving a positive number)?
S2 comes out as 1.38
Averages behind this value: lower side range 13.9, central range 13.3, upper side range 13.3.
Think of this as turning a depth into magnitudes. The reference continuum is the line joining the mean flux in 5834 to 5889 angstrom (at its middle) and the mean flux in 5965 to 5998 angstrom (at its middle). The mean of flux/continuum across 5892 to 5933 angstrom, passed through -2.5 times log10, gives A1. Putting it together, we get 0.04 mag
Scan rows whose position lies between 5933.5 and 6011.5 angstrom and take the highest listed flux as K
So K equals 14.83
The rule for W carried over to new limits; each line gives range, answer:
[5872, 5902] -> 12.6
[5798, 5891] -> 13.8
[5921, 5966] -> 13.3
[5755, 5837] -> 13.9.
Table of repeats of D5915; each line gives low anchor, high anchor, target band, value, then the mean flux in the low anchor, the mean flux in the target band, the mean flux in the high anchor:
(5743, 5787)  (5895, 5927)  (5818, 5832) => -0.6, 13.7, 14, 13.2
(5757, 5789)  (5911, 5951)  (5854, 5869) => -0.6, 13.5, 14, 13.4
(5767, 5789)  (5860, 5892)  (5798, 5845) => -2.6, 13.5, 14.1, 13.3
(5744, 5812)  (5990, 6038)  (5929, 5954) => 1.0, 13.9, 13.1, 13.5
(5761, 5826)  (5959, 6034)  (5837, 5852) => -0.3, 13.8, 14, 13.4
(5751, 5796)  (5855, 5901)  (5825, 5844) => -1.1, 13.8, 14.2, 13.1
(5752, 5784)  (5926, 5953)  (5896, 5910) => 0.4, 13.7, 12.8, 13.1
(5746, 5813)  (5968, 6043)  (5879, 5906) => 2.4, 13.9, 12.4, 13.4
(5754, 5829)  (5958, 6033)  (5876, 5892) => 1.3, 13.9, 12.5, 13.4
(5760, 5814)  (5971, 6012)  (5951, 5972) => 0.0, 13.9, 13.4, 13.3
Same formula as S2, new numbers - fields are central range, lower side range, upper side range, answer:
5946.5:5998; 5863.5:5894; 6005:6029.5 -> -0.1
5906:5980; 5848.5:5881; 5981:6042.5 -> 1.1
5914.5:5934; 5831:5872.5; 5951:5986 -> 0.2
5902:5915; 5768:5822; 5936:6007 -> 0.1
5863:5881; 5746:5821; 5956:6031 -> -0.3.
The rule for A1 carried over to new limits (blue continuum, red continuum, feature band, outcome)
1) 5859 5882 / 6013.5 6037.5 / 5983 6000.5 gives 0.02 mag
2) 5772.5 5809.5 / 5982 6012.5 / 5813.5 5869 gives -0.01 mag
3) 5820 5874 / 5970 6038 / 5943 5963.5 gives 0.03 mag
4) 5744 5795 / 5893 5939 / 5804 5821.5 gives -0.04 mag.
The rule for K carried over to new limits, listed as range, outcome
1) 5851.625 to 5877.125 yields 16.45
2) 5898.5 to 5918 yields 14.29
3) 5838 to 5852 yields 14.86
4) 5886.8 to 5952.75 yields 14.71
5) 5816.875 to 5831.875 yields 16.1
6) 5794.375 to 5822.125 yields 16.37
